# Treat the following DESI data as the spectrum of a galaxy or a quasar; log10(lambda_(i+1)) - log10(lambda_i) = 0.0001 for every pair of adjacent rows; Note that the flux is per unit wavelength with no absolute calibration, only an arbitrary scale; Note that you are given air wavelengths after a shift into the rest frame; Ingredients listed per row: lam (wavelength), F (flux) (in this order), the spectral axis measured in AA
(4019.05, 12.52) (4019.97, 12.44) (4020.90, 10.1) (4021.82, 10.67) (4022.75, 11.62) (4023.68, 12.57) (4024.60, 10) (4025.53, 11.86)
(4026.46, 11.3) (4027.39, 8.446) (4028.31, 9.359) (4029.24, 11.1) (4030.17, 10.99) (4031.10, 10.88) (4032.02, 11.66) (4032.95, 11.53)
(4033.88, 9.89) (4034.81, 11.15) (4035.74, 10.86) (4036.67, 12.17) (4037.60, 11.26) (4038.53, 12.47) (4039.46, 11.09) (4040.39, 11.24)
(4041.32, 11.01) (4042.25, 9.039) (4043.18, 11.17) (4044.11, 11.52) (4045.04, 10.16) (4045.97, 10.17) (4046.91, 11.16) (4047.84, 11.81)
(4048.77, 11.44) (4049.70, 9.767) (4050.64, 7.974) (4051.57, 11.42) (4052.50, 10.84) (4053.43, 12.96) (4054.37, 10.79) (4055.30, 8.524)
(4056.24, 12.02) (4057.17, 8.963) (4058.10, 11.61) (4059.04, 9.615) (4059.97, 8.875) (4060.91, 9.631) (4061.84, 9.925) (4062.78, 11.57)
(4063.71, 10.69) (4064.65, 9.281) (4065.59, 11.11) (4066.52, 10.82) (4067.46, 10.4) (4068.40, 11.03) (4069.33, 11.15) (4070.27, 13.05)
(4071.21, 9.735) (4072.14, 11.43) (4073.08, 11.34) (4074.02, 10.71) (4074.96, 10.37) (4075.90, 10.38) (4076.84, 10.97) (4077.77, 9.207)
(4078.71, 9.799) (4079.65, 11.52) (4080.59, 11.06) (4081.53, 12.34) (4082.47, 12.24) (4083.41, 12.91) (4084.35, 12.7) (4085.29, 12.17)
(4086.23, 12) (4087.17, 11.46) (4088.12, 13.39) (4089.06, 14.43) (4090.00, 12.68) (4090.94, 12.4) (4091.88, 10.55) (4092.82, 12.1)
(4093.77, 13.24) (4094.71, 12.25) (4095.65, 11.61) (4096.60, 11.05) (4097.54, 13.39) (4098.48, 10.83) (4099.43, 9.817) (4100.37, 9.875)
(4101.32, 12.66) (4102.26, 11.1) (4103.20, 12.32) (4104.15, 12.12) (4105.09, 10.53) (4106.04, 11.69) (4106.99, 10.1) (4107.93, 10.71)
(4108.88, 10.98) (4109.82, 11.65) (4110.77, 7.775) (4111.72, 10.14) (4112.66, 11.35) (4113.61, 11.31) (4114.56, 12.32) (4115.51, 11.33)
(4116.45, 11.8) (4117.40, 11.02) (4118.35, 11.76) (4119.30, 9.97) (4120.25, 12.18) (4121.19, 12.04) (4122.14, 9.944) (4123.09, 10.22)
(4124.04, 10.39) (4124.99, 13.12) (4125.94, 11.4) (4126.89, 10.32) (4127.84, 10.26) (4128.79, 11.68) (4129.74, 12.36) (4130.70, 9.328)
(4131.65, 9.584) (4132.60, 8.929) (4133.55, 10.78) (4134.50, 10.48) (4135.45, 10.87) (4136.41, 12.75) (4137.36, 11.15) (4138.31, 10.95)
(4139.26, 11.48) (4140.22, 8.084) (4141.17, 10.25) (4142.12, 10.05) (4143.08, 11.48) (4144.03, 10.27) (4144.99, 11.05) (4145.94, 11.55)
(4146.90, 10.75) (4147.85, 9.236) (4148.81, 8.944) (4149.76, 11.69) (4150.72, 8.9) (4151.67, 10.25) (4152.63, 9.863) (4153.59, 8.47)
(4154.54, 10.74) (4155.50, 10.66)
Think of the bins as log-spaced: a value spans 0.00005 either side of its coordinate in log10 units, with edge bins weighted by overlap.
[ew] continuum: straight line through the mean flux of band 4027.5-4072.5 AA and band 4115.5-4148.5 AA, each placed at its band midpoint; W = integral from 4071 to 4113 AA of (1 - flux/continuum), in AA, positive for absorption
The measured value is -2.5 AA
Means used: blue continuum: 10.7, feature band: 11.4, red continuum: 10.8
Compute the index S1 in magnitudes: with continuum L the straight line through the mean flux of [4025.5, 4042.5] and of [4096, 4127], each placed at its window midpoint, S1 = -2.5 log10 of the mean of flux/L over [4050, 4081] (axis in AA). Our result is 0.04 mag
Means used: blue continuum 10.9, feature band 10.6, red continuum 11.1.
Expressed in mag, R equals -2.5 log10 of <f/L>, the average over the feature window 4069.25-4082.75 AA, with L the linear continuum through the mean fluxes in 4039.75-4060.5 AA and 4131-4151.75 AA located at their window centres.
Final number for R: -0.05 mag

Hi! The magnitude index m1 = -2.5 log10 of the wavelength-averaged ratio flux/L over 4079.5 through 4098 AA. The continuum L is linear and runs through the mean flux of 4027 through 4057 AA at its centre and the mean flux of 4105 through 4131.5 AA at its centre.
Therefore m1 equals -0.13 mag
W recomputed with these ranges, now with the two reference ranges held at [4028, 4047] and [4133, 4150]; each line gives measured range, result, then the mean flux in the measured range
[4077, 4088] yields -0.8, 11.6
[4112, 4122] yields -0.7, 11.4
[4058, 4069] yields 0.5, 10.3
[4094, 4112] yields -0.6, 11.1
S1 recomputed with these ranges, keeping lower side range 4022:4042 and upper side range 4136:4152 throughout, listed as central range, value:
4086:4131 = -0.070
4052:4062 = 0.057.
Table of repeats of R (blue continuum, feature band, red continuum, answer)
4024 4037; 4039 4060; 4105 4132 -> 0.02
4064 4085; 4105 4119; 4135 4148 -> -0.01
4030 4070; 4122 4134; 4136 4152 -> -0.01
